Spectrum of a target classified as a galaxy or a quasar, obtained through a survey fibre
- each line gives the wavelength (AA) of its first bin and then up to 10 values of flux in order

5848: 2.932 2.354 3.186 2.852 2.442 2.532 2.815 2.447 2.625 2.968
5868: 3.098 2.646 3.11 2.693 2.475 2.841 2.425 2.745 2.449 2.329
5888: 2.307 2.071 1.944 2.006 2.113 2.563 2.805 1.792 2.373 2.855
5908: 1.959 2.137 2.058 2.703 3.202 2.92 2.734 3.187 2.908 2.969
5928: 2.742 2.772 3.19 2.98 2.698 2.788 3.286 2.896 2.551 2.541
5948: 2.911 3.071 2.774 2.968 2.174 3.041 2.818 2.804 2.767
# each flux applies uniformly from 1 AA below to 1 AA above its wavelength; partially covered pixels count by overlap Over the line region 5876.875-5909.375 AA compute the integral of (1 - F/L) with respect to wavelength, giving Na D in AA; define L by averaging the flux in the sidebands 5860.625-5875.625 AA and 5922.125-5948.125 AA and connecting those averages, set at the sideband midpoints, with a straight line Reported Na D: 5.4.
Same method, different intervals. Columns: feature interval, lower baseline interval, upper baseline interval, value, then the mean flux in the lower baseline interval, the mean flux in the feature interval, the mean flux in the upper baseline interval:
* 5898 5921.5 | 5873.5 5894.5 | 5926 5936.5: 1.3 AA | 2.39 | 2.52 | 2.89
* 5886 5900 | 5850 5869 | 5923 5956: 2.9 AA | 2.75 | 2.22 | 2.86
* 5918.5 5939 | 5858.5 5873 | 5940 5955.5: -0.6 AA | 2.81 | 2.9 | 2.83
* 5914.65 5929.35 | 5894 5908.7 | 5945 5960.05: -2.5 AA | 2.34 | 2.94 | 2.79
